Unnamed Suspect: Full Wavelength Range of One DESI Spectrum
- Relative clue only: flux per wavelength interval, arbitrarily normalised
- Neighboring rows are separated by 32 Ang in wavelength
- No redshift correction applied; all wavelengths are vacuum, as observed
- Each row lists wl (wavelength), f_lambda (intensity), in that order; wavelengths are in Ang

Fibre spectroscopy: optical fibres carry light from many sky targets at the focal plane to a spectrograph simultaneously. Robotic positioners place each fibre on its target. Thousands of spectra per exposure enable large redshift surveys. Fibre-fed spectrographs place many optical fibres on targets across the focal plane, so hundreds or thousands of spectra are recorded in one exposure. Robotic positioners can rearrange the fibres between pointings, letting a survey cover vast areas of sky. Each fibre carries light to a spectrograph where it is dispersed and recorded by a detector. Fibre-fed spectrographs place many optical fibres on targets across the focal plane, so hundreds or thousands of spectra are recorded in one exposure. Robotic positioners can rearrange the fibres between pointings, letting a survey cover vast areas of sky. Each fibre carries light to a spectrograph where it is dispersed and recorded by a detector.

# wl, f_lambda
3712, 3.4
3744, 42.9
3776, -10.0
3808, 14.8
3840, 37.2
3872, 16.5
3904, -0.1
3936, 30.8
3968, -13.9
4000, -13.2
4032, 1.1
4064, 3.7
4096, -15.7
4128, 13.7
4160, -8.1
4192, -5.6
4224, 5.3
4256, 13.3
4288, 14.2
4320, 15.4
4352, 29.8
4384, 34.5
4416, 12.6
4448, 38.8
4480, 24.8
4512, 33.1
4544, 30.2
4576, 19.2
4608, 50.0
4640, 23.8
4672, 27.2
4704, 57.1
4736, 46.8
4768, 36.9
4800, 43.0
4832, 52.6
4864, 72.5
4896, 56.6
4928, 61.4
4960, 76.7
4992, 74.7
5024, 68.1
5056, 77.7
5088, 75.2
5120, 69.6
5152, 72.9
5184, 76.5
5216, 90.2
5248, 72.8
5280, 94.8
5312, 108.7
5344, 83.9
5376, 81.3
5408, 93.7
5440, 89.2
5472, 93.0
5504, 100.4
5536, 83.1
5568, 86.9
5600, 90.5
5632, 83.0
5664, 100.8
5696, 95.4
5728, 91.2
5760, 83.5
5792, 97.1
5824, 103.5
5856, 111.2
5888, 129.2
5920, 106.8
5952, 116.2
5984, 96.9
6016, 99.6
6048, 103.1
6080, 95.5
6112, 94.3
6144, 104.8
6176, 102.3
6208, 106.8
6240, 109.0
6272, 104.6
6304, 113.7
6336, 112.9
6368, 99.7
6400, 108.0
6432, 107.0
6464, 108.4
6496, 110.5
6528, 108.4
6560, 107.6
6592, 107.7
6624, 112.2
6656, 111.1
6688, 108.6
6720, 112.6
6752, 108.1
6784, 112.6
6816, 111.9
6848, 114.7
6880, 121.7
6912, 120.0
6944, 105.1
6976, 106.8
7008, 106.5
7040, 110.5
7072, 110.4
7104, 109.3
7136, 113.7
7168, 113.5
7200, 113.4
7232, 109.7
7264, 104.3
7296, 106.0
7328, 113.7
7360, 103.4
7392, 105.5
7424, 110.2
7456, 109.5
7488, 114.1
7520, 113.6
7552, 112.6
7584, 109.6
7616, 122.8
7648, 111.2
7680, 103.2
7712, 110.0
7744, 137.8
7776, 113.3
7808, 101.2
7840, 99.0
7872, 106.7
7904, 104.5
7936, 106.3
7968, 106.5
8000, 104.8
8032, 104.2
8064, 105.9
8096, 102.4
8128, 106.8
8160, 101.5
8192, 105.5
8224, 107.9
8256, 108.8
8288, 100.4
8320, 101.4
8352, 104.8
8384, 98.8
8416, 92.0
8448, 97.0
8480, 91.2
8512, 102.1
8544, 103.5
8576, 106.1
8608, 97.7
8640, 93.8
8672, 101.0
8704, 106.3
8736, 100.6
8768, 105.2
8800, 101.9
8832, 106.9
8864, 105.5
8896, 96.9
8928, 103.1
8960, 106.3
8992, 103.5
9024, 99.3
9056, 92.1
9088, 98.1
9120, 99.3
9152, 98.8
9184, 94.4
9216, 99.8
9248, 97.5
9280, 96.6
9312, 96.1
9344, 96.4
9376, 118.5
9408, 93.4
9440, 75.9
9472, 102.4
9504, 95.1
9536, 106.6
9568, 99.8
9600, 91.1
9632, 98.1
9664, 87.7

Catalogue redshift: 0.178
